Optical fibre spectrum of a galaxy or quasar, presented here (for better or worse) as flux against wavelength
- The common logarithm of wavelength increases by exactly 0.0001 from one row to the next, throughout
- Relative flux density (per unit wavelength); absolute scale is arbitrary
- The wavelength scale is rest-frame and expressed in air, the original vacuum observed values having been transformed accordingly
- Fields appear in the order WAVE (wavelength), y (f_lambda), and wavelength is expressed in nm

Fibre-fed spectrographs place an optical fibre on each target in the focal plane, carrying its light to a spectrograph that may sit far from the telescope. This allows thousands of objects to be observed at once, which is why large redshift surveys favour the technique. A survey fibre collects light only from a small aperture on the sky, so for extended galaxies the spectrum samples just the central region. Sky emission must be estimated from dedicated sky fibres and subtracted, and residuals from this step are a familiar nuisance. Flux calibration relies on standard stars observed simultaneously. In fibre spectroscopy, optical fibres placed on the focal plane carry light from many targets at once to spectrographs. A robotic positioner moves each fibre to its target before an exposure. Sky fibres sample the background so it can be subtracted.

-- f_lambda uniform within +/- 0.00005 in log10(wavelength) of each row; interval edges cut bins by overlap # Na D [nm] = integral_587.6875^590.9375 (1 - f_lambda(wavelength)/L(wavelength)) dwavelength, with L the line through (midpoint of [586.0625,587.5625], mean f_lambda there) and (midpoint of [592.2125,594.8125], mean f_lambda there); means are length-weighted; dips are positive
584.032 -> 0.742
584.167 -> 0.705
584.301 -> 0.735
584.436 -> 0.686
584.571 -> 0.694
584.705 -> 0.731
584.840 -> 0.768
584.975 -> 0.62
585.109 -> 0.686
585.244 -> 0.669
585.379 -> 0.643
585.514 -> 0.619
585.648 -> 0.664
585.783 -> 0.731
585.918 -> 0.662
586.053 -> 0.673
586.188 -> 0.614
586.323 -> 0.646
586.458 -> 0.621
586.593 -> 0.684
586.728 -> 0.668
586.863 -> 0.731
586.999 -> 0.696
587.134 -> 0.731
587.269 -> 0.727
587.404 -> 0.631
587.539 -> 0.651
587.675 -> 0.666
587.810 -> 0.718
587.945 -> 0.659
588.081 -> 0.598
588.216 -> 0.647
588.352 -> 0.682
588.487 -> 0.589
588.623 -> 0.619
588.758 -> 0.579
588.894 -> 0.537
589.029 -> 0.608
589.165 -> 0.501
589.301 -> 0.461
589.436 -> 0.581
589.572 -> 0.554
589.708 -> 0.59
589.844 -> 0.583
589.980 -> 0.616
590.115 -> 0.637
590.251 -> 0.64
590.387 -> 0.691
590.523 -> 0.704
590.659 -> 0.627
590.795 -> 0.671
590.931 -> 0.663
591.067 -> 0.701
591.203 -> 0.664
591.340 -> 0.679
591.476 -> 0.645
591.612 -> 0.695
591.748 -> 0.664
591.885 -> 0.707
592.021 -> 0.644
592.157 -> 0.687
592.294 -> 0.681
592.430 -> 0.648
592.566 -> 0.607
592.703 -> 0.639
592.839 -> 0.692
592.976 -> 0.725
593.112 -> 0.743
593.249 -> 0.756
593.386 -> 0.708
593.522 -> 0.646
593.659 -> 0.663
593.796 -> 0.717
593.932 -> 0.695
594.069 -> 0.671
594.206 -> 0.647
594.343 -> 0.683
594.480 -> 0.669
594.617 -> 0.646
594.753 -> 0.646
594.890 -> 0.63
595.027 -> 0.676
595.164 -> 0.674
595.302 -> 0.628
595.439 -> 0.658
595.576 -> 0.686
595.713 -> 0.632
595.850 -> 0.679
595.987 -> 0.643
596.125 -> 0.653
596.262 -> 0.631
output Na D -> 0.29 nm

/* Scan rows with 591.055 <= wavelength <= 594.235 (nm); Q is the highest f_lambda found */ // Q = 0.756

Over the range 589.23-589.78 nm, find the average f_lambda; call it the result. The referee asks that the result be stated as 0.546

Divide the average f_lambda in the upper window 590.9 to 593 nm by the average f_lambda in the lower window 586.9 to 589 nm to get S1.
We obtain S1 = 1.03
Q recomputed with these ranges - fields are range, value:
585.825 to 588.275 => 0.731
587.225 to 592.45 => 0.727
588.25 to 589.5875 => 0.682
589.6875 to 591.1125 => 0.704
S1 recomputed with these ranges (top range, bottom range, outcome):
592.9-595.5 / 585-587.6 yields 1.01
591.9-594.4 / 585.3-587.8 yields 1.02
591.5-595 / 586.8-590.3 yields 1.08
